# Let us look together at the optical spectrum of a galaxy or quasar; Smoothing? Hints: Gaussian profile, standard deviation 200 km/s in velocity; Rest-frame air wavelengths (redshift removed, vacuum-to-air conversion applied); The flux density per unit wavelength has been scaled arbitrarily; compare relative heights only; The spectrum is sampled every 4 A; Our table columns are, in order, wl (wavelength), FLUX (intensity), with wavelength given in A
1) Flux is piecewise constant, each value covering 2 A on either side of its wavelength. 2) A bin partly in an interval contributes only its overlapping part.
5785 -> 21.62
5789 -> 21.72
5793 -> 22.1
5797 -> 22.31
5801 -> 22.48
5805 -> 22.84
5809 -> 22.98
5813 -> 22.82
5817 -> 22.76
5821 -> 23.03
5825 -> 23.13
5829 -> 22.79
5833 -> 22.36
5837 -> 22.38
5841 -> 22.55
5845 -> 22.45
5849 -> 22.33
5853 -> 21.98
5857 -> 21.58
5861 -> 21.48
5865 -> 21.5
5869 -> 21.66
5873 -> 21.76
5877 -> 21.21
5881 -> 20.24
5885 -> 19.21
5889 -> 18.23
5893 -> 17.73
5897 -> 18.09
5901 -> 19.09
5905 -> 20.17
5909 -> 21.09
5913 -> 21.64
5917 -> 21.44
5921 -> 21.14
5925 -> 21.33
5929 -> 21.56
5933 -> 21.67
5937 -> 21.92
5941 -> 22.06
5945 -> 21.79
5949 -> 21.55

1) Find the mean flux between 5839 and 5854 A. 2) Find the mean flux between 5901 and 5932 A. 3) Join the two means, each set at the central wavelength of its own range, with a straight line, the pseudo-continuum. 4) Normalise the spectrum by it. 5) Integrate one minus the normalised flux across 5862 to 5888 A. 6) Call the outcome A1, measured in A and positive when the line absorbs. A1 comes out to 1.2 A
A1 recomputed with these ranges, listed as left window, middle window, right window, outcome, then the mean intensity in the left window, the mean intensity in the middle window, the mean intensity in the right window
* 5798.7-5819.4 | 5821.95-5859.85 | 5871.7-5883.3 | -0.8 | 22.8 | 22.4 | 21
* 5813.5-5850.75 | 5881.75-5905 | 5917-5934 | 3.3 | 22.7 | 18.7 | 21.4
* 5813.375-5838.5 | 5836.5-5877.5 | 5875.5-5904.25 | -1.8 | 22.8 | 21.9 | 19.1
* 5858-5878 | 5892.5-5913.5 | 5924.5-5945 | 2.0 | 21.5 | 19.6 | 21.7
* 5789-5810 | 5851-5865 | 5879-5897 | -1.2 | 22.4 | 21.7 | 18.8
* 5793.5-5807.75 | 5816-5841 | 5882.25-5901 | -1.7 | 22.5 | 22.7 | 18.5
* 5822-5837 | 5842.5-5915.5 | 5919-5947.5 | 5.1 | 22.7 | 20.7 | 21.6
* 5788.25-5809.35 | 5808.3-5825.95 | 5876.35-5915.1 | -0.9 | 22.4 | 22.9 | 19.6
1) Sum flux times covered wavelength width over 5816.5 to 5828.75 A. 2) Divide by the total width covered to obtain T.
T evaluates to 23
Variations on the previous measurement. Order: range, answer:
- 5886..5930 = 20.1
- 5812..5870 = 22.3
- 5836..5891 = 21.3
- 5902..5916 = 20.9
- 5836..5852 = 22.4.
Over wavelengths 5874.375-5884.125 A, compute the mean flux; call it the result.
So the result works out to 20.6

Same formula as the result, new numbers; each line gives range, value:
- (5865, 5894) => 20.2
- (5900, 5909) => 20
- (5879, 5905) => 18.9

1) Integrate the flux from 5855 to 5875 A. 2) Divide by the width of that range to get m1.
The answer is 21.6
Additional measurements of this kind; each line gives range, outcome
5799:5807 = 22.7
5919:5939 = 21.5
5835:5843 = 22.5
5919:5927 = 21.2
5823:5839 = 22.7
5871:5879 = 21.5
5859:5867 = 21.5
